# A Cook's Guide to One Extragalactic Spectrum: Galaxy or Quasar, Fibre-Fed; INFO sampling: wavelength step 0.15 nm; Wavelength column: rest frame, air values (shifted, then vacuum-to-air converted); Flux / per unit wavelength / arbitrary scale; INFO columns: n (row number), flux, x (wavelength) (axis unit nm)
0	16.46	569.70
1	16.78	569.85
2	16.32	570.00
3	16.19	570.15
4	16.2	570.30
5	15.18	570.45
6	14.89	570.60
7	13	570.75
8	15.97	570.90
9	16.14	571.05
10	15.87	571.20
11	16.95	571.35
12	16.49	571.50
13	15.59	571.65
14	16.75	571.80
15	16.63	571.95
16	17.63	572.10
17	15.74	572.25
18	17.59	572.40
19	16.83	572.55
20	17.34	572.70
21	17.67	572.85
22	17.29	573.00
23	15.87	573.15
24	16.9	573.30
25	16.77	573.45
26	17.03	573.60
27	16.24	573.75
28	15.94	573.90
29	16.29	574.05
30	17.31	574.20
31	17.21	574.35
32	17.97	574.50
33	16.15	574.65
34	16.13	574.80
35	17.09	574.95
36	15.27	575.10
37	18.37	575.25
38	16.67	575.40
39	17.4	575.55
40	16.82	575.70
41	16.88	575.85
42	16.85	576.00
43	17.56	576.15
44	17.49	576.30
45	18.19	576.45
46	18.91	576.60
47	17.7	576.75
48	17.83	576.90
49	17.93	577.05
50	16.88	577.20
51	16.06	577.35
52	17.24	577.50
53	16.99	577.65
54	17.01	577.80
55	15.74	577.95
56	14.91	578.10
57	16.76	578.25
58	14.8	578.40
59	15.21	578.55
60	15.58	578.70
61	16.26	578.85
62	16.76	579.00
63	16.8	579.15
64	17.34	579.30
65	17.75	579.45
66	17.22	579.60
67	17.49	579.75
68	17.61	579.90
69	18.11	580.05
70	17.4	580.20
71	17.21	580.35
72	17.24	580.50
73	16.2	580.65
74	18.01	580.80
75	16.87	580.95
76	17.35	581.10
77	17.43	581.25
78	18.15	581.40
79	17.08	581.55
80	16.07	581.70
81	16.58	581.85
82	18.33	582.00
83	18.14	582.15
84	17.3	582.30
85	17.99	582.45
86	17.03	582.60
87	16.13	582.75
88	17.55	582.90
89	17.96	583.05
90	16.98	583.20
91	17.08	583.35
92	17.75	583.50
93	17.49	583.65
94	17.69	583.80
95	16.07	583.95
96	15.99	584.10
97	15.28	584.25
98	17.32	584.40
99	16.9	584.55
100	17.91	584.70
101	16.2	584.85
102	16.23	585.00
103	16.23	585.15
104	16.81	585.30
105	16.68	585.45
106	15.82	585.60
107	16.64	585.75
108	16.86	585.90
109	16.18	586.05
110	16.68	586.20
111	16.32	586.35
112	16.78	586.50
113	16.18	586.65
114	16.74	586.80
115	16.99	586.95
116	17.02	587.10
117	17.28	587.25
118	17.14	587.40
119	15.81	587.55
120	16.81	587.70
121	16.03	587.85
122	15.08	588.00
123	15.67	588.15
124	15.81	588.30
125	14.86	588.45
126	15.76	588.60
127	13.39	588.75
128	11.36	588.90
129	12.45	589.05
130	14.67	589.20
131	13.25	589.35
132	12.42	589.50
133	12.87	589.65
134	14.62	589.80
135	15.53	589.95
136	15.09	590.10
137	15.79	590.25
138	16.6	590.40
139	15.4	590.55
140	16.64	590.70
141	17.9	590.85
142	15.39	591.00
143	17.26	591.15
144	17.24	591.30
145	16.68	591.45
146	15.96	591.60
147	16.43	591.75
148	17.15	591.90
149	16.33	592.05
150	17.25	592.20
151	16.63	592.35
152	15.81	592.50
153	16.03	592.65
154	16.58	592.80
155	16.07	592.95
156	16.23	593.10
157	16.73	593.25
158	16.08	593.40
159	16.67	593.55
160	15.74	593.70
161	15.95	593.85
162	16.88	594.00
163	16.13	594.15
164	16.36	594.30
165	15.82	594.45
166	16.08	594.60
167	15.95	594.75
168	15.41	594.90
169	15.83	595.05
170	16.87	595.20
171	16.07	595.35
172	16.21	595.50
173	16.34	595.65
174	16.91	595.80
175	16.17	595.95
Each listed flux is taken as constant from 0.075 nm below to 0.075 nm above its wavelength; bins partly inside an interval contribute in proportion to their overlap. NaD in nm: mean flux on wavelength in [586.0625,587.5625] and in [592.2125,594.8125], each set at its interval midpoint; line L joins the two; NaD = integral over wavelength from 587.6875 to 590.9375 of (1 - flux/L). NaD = 0.33 nm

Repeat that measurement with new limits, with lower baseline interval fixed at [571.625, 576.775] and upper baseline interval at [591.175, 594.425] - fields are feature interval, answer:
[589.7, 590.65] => 0.06 nm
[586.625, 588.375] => 0.02 nm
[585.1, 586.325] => 0.01 nm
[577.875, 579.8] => 0.06 nm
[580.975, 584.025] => -0.10 nm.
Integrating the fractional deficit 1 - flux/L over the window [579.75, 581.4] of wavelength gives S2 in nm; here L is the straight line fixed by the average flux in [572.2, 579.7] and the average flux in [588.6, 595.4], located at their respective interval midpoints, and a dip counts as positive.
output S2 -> -0.09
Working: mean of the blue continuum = 16.9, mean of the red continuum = 15.7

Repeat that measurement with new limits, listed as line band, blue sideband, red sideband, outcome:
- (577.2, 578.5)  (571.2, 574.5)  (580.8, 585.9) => 0.05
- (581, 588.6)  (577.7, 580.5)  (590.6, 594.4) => -0.08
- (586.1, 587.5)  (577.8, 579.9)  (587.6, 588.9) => -0.13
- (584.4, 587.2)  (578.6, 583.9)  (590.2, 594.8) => 0.04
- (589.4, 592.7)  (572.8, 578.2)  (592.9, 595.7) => 0.08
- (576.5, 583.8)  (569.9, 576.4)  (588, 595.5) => -0.38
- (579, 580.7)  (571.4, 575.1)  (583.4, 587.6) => -0.06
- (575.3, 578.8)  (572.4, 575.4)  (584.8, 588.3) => -0.02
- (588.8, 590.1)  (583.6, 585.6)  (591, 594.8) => 0.24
